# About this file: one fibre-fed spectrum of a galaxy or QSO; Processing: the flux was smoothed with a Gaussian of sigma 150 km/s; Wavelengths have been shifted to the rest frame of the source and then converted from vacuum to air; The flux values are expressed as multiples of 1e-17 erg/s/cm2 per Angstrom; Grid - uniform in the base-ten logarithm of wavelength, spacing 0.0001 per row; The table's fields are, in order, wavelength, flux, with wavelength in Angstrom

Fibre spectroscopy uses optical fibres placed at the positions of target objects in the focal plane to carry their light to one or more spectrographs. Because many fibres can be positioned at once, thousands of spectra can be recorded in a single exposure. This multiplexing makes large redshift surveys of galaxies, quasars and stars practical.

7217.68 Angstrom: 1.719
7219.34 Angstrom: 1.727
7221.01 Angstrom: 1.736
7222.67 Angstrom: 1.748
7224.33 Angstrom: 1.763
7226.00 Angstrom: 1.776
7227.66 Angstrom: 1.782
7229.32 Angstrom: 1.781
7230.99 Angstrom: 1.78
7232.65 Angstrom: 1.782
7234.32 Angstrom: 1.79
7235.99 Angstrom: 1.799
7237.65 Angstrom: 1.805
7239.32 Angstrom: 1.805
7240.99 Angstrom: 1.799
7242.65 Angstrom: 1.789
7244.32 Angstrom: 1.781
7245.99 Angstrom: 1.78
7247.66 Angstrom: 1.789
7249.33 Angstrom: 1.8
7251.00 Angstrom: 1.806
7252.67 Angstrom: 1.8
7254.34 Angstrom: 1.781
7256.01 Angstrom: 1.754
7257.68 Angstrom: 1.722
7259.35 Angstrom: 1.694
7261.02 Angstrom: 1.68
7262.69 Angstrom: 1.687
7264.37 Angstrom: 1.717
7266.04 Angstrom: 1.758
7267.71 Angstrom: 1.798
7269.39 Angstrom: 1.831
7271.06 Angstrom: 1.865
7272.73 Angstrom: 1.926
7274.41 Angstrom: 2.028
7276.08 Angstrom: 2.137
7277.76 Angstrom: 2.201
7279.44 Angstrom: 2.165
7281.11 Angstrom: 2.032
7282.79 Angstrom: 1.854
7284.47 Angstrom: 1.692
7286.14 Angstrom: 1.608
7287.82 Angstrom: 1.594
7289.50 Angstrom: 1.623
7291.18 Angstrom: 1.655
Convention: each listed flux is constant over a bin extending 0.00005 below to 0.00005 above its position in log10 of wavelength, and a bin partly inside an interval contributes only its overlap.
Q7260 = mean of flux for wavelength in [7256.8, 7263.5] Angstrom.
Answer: 1.7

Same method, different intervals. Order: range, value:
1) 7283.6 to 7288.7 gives 1.63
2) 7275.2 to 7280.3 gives 2.17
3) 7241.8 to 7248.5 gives 1.79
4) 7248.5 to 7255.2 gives 1.8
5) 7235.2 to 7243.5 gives 1.8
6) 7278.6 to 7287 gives 1.87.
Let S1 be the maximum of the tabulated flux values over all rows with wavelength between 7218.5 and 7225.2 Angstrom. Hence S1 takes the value 1.763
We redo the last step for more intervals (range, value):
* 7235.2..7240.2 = 1.805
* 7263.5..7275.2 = 2.028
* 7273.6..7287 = 2.201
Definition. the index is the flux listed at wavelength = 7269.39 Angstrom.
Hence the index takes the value 1.831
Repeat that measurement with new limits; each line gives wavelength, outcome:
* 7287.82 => 1.594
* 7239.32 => 1.805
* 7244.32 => 1.781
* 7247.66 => 1.789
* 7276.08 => 2.137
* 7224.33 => 1.763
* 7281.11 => 2.032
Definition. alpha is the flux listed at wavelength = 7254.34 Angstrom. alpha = 1.781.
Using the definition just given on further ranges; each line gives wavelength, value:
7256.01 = 1.754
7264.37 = 1.717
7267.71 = 1.798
